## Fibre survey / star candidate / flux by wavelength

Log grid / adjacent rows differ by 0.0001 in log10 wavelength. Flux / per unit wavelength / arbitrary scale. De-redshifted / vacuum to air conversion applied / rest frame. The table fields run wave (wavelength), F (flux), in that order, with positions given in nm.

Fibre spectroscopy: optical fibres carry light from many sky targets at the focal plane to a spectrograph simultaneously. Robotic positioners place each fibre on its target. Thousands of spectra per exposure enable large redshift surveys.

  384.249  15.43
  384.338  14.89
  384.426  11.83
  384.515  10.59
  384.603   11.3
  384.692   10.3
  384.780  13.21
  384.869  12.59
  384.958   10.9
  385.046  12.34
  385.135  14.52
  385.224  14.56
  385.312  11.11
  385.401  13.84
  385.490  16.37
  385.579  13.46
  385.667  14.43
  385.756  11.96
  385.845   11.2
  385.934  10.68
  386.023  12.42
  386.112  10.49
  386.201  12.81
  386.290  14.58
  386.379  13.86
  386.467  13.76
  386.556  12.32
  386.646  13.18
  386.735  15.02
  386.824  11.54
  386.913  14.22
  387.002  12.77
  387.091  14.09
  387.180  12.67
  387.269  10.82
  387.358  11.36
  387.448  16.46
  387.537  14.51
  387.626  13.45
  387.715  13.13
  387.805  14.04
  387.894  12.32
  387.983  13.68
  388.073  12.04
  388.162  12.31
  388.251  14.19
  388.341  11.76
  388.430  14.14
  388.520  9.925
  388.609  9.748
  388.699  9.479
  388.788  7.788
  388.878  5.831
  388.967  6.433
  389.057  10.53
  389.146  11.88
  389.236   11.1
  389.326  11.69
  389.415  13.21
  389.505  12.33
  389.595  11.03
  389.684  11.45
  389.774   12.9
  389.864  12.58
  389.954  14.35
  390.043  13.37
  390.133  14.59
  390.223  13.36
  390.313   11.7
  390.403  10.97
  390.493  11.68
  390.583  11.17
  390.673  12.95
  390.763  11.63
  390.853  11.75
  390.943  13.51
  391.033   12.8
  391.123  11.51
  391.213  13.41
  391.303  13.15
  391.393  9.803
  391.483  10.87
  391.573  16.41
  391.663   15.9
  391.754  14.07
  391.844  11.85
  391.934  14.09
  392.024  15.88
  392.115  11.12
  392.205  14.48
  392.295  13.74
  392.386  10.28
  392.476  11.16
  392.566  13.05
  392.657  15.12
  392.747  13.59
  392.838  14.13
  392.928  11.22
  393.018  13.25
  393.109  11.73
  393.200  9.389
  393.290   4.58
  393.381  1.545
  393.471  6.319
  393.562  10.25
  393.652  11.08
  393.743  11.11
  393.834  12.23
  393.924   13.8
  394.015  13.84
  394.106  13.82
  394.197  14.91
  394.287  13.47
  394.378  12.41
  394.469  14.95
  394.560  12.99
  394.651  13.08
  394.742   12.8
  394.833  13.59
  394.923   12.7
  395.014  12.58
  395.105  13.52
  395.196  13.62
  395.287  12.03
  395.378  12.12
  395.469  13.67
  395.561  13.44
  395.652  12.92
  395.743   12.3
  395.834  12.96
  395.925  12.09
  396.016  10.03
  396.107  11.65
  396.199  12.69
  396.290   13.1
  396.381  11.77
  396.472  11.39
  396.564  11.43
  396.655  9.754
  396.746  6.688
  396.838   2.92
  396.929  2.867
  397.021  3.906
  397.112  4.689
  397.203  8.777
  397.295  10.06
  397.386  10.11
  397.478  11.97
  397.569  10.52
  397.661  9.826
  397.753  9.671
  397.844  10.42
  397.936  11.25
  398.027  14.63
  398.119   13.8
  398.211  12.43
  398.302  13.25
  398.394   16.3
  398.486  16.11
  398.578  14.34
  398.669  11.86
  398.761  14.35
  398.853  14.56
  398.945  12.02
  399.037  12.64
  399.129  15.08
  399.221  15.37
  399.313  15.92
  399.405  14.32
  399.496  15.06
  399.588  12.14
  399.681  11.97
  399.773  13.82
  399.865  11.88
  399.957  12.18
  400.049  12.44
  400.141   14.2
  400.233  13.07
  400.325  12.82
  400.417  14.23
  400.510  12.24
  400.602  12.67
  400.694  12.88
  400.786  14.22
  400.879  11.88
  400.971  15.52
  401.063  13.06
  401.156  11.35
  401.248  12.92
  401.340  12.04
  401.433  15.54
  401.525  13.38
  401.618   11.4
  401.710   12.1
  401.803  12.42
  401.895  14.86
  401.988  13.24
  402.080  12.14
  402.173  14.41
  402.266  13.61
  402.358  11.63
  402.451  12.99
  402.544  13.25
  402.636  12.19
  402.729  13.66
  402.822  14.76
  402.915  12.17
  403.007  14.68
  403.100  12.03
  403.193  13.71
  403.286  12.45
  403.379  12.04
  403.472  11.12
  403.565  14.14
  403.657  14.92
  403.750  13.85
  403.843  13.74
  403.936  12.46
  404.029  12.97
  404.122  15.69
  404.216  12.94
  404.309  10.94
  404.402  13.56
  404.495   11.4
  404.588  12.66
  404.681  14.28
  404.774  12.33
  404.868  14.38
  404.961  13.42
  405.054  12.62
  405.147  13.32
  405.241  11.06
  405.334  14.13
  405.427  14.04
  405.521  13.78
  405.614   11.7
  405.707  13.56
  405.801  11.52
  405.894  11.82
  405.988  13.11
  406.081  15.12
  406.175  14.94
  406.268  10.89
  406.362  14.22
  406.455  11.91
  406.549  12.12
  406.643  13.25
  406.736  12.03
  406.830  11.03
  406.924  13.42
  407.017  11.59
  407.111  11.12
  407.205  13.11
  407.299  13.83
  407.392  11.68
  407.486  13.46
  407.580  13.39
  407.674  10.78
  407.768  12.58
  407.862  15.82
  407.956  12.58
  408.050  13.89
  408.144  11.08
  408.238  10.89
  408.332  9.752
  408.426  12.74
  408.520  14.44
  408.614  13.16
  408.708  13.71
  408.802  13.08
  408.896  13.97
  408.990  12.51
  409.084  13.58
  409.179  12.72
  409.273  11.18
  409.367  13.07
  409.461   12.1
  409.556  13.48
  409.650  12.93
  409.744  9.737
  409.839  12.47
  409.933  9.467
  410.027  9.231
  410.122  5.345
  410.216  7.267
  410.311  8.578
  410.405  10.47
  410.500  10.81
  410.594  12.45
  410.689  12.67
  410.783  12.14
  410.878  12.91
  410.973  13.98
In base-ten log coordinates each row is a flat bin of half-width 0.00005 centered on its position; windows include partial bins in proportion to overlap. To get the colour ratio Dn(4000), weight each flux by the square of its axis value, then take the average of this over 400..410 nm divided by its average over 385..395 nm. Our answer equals 1.1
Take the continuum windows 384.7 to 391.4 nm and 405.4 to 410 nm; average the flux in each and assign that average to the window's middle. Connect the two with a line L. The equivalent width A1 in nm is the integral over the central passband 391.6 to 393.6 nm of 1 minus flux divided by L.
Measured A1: 0.12 nm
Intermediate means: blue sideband 12.4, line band 11.7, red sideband 12.6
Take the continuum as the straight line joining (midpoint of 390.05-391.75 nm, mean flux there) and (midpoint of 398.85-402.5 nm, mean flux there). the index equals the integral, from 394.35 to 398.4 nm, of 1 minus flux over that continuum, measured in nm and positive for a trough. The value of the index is 0.534 nm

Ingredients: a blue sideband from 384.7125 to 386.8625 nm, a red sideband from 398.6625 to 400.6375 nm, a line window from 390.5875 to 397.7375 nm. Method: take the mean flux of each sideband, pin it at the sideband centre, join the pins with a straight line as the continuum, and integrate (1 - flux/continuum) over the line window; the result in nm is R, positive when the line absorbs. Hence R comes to 0.88 nm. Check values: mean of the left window 12.9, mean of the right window 13.4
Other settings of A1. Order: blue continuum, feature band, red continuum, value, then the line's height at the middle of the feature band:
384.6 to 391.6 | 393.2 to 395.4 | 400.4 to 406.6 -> 0.16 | 12.7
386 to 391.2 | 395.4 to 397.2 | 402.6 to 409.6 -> 0.36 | 12.5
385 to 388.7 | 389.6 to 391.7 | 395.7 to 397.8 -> -0.18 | 11.7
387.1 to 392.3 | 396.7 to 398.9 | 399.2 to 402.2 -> 0.40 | 13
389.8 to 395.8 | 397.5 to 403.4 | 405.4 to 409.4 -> -0.25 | 12.6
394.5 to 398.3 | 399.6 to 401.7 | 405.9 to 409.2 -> -0.22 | 11.7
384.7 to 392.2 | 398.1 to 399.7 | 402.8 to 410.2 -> -0.18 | 12.6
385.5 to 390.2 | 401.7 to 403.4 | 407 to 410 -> -0.09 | 12.4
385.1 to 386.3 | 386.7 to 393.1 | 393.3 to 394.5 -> -0.19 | 12.1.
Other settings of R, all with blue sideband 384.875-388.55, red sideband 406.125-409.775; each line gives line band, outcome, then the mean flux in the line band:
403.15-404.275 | -0.054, 13.3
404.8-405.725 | -0.036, 13.2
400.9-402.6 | -0.046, 13.1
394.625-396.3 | 0.025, 12.7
